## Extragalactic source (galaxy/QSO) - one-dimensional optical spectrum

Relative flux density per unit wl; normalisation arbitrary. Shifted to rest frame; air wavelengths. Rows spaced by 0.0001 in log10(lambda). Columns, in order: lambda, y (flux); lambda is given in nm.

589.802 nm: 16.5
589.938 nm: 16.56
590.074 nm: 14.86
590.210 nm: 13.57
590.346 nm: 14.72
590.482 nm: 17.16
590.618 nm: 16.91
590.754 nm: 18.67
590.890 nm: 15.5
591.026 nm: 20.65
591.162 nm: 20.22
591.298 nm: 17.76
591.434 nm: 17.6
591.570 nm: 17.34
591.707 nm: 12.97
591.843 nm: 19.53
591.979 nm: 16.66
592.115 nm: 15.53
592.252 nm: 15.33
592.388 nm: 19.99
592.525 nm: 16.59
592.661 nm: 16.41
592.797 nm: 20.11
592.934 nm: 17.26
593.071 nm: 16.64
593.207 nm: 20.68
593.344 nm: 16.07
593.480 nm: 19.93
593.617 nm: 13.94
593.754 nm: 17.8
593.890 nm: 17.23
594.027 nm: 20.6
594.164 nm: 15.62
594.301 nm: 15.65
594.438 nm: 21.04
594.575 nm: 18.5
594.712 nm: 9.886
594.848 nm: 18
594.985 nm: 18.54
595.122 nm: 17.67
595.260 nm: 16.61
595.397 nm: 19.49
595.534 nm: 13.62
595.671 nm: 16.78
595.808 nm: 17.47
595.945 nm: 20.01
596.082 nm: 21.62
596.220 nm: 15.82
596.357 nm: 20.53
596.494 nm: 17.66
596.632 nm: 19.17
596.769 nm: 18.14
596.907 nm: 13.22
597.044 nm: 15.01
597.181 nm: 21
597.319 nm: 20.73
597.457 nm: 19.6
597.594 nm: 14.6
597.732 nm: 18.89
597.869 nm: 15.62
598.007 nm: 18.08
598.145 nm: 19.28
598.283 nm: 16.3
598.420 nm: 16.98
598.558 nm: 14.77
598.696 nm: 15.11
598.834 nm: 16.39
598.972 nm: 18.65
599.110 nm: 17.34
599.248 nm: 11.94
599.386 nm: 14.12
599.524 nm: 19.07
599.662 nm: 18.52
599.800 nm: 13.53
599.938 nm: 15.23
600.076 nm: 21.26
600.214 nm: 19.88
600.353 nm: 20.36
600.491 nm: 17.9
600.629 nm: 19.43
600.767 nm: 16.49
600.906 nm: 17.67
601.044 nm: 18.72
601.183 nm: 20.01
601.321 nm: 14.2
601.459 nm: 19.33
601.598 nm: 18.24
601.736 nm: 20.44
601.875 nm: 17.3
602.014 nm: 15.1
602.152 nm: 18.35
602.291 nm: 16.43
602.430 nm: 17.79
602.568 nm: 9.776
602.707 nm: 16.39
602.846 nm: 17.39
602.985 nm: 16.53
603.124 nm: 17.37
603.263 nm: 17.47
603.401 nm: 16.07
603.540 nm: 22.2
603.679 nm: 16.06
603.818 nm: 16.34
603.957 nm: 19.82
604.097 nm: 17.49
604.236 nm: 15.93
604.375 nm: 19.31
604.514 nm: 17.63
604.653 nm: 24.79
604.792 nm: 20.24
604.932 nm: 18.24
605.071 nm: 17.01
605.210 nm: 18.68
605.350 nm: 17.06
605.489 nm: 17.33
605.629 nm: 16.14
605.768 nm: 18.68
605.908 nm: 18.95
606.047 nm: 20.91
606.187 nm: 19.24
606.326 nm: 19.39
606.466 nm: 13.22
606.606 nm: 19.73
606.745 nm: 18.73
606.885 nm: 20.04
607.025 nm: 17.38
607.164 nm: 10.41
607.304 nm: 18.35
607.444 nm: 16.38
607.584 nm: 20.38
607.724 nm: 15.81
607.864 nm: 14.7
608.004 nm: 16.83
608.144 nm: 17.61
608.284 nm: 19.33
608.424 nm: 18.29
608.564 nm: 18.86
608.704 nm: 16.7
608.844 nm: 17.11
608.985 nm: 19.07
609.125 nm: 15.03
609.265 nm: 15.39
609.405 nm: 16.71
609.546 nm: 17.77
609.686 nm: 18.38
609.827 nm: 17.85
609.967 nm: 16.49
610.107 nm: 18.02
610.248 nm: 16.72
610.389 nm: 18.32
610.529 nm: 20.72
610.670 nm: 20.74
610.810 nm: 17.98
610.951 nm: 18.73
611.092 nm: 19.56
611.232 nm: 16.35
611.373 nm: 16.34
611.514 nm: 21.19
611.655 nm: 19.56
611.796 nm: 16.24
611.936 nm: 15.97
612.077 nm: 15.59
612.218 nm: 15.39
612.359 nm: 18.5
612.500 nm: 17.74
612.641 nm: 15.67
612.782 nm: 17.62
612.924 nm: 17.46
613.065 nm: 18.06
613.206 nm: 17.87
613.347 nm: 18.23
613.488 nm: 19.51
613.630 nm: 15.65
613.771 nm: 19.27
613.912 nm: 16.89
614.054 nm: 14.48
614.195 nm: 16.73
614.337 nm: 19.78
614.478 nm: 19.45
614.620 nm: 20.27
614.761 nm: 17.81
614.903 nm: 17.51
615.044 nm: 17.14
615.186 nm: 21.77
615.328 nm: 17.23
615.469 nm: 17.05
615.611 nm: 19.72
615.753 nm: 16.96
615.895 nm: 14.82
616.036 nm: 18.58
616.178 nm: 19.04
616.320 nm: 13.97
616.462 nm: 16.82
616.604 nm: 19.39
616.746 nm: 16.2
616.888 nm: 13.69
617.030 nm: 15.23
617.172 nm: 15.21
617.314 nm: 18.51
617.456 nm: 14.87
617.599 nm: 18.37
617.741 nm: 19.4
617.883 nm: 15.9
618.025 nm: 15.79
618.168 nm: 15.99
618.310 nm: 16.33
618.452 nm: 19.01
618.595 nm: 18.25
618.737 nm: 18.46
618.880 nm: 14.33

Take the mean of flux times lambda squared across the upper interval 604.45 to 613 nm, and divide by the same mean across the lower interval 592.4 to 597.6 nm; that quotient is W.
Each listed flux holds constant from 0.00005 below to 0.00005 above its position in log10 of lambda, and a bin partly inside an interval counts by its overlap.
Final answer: 1.1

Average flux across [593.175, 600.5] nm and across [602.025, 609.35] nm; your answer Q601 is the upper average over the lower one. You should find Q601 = 1.01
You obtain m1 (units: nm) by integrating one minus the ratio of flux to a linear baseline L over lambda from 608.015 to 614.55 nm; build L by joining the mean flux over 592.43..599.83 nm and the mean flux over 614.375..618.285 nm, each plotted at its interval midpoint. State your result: -0.15 nm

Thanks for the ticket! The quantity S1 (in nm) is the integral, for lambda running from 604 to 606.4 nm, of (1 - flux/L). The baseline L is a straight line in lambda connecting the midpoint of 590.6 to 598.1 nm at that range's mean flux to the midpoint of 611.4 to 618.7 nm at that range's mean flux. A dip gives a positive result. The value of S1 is -0.16 nm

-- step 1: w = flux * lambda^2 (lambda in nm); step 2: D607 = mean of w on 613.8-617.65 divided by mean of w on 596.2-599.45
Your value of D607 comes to 1.1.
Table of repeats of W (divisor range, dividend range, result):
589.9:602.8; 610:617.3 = 1.08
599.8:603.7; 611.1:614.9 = 1.04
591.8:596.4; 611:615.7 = 1.08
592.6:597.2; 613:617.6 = 1.06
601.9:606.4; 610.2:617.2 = 1.02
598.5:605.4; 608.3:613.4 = 1.04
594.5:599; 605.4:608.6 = 1.05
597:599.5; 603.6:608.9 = 1.08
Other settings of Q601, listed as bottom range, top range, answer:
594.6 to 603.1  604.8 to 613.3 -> 1.02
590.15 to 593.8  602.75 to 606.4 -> 1.06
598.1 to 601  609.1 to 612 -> 1.04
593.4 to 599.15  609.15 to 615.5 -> 1.02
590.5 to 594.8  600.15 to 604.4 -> 1.01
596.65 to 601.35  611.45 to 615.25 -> 1.03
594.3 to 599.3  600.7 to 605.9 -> 1.02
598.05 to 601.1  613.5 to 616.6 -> 1.03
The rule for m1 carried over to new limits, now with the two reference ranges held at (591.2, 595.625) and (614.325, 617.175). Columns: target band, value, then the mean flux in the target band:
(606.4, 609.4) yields 0.05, 17.1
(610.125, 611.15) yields -0.09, 18.9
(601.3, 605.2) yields -0.07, 17.7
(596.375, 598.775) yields -0.01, 17.4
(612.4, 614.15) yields 0.01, 17.4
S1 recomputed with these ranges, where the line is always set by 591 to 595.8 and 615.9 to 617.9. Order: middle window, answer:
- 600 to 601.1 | -0.113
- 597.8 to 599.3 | 0.067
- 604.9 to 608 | -0.097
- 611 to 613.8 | -0.116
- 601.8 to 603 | 0.071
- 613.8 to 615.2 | -0.104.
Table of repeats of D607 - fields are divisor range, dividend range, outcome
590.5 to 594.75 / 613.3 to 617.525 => 1.08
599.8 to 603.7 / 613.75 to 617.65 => 1.03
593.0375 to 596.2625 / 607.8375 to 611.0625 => 1.07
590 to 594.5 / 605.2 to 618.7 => 1.08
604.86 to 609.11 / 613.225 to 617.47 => 1.02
